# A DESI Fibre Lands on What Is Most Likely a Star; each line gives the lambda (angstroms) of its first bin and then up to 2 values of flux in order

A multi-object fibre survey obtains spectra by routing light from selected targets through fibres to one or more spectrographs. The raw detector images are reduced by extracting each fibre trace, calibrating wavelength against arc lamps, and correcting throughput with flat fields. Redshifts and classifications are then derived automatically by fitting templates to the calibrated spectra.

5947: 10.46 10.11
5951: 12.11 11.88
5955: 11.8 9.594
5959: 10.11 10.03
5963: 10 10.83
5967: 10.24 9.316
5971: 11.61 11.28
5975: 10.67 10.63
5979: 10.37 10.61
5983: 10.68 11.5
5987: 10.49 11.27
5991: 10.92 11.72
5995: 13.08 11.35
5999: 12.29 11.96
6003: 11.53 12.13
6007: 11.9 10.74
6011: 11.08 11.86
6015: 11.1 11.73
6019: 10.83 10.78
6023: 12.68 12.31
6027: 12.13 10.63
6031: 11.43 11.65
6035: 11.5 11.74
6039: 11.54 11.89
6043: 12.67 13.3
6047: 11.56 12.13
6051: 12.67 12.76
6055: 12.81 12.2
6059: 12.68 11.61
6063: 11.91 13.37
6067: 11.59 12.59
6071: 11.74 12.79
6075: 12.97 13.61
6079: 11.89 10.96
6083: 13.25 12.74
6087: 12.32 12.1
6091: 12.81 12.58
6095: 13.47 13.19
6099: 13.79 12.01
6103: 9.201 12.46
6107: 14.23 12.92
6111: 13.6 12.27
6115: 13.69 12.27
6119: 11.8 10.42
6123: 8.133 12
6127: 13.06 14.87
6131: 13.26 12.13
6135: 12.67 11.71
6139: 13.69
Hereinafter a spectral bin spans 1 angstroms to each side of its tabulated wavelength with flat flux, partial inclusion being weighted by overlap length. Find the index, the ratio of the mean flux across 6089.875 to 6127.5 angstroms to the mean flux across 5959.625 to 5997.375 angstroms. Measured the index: 1.1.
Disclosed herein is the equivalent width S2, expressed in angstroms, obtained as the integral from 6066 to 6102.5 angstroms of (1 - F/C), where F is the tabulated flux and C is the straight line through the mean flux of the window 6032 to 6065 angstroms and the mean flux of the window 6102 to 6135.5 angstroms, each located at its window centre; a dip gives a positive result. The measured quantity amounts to -0.9 angstroms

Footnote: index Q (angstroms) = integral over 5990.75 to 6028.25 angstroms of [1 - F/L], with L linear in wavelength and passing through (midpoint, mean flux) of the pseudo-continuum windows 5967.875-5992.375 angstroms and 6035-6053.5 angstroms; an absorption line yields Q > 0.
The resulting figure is -0.9 angstroms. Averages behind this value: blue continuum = 10.8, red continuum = 12.2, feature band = 11.7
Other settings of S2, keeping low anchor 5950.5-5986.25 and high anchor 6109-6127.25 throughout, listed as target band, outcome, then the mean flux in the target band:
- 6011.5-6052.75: -2.1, 11.8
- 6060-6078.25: -1.5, 12.5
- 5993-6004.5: -1.1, 12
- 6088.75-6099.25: -1.1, 13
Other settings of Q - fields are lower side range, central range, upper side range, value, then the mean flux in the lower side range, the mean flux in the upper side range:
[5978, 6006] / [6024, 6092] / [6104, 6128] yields -2.1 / 11.4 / 12.2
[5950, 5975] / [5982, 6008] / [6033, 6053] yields -0.7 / 10.7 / 12.1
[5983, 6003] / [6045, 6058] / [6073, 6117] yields -0.2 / 11.6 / 12.7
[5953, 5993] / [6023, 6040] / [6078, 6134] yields -0.4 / 10.7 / 12.4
